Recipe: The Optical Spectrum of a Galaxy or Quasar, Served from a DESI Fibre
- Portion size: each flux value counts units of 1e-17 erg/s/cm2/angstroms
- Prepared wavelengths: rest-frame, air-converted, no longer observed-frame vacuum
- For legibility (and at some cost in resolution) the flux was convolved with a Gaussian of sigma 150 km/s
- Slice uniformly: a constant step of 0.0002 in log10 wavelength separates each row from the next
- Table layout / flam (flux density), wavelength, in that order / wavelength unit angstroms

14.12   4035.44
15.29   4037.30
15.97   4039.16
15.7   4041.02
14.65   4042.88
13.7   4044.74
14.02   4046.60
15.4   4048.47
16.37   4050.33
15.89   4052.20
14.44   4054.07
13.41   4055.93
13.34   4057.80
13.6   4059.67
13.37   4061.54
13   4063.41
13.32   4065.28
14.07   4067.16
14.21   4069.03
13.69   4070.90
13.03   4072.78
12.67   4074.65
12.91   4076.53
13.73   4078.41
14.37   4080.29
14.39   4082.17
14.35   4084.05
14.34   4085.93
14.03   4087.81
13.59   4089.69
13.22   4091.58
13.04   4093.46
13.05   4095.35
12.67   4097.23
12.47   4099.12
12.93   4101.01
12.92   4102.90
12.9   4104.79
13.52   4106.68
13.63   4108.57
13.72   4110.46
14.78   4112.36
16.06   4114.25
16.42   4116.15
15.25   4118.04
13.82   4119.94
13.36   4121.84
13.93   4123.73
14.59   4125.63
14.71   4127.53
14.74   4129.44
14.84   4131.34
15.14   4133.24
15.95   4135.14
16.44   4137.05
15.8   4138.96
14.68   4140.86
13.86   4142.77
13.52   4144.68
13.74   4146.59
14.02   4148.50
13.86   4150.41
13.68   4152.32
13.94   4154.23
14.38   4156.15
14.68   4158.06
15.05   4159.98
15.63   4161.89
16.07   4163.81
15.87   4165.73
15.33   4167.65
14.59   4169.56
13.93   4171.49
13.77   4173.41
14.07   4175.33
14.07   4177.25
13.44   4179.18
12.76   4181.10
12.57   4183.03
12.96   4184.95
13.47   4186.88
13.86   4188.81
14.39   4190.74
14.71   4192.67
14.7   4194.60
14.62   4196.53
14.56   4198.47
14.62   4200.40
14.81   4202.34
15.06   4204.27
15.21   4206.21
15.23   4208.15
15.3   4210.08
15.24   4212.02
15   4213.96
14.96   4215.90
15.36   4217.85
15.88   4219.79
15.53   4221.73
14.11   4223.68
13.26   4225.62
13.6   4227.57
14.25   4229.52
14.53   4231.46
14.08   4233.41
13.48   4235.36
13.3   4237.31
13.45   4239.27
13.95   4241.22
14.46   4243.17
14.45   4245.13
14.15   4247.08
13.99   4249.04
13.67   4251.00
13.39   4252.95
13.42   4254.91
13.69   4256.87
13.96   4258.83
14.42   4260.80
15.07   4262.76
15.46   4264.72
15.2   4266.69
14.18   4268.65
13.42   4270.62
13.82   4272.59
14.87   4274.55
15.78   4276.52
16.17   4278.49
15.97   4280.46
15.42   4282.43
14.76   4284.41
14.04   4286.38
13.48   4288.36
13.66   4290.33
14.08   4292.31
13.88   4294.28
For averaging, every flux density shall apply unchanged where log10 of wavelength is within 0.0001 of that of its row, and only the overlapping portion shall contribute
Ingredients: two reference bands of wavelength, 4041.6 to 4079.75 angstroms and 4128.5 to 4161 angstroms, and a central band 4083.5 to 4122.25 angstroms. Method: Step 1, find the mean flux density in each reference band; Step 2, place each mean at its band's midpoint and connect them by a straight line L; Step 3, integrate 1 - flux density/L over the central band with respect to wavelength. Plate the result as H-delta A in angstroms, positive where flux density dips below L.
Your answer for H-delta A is 1.3 angstroms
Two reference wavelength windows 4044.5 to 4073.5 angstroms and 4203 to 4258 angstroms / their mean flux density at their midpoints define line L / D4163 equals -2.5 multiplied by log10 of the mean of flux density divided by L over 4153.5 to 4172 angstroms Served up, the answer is -0.05 mag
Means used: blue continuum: 14.1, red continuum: 14.4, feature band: 15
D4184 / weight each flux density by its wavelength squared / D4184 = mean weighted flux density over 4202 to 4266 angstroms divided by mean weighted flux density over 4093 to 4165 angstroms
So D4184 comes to 1.06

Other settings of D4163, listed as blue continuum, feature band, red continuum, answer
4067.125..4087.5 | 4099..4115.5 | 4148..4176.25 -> 0.02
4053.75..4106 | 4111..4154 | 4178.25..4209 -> -0.07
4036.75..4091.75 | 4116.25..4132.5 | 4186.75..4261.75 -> -0.02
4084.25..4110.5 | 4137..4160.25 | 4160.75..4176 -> 0.01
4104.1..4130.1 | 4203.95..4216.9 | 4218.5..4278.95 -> -0.06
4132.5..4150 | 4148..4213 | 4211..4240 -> 0.01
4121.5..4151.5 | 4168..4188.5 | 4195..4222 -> 0.10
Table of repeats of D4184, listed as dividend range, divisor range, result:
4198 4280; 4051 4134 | 1.12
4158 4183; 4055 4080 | 1.13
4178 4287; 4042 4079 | 1.12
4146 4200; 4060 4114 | 1.10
